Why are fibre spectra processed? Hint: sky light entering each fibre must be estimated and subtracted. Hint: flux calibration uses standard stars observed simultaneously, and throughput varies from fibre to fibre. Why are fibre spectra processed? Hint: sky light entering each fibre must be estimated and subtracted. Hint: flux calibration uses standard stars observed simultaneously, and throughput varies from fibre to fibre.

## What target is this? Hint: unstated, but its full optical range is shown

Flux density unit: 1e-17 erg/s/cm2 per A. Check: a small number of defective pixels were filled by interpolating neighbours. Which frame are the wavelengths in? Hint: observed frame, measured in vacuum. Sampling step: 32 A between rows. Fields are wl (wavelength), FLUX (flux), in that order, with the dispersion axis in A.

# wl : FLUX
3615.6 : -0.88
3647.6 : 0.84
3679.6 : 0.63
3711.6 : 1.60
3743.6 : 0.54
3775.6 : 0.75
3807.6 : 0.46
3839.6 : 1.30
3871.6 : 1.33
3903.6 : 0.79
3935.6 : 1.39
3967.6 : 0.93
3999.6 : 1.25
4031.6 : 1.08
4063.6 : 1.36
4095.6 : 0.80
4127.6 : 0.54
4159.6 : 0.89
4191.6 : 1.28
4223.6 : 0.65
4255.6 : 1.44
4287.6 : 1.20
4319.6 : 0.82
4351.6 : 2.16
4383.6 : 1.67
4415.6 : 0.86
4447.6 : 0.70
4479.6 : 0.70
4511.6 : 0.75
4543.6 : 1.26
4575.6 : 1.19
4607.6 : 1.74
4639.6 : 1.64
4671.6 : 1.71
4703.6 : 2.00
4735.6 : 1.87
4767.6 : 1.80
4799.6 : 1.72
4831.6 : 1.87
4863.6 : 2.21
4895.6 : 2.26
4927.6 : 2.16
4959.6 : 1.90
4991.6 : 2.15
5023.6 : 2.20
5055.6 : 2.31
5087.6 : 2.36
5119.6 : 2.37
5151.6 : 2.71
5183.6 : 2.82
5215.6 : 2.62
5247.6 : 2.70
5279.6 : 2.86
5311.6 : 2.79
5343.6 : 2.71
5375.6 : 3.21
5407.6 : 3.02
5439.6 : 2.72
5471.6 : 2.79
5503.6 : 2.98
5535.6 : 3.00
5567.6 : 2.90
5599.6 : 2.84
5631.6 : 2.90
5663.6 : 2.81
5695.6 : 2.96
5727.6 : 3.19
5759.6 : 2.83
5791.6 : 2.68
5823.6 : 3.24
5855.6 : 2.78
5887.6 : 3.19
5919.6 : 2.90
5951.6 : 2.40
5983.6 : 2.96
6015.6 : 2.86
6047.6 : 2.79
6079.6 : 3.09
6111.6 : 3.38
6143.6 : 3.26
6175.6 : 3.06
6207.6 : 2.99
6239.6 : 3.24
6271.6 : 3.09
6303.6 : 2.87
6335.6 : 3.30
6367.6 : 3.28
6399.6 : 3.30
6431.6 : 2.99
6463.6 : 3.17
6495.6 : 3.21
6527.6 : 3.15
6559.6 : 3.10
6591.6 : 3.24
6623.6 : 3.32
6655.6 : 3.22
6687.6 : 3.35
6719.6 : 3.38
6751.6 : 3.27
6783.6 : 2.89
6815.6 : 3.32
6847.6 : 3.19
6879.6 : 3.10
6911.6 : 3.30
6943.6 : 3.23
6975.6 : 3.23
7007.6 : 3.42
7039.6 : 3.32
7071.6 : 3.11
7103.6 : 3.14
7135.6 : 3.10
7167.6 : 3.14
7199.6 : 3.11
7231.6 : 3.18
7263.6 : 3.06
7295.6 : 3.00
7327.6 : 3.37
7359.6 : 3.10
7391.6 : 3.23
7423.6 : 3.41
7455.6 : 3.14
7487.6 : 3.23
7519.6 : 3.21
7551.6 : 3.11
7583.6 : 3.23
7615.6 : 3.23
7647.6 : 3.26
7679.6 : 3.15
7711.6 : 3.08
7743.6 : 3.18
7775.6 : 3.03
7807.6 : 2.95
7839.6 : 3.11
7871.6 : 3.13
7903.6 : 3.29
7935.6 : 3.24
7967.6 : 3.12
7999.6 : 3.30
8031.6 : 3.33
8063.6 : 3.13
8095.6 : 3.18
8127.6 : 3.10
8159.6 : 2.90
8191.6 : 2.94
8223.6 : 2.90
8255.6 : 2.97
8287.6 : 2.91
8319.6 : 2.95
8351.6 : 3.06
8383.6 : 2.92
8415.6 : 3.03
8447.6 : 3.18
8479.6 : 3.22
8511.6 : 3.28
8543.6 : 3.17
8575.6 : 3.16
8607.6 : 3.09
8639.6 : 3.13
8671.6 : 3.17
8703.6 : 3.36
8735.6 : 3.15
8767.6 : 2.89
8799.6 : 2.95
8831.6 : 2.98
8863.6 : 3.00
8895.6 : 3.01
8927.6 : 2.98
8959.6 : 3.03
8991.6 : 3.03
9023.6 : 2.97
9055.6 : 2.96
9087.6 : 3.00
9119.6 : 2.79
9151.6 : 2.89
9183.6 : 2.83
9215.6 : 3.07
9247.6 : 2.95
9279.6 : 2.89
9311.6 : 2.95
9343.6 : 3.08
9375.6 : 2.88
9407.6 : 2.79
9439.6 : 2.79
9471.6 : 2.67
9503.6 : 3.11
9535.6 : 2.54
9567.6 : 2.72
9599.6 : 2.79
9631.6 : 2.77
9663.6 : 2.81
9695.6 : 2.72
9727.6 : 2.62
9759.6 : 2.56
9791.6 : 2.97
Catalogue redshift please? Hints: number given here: 0.149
